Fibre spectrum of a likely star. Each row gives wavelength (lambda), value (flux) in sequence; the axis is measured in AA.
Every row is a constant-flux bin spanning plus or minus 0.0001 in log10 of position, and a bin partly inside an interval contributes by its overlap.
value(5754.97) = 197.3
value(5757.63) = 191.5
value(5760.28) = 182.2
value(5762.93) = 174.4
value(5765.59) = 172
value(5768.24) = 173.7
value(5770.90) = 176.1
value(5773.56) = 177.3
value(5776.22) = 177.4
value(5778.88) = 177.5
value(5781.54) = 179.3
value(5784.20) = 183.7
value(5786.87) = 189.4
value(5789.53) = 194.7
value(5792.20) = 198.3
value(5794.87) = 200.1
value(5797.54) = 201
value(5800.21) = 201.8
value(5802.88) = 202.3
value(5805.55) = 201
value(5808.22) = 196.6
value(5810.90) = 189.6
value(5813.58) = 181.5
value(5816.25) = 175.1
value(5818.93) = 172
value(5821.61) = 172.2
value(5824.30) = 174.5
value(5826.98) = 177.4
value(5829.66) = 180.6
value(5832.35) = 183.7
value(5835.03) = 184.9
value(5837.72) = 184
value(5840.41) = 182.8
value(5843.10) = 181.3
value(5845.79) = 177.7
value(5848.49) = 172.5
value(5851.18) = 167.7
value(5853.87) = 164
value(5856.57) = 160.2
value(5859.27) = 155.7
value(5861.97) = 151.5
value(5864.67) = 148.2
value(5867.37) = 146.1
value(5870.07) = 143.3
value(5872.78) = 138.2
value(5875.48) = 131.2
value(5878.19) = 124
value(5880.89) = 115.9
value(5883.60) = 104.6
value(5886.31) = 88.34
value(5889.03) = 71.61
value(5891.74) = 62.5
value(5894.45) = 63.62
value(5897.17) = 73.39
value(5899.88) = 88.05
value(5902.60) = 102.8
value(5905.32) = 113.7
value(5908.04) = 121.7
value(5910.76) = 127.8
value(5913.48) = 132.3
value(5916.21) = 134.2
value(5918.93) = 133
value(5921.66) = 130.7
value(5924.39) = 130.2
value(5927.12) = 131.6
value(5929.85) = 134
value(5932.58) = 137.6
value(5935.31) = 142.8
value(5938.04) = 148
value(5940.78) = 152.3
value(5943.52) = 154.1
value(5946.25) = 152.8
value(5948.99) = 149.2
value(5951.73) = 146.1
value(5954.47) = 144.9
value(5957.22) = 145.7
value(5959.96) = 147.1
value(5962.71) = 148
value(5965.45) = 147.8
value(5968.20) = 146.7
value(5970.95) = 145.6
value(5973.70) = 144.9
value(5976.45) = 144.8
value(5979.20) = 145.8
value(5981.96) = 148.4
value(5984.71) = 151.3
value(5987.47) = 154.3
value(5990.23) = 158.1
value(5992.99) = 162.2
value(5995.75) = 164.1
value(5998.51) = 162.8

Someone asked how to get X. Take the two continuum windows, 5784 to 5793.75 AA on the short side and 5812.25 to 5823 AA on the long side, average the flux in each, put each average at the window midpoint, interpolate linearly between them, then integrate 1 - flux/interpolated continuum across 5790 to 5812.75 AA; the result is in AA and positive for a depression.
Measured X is -1.6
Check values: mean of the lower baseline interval 193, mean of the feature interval 198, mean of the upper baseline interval 175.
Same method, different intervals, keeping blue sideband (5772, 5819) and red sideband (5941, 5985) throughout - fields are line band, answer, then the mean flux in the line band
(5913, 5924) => 1.83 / 132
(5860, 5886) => 5.79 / 132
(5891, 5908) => 7.86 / 87.7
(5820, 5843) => 0.03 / 180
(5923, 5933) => 1.50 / 133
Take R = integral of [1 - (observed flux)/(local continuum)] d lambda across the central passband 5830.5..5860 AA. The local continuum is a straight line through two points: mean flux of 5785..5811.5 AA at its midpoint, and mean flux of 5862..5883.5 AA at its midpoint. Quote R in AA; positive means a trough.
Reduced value -3.1 AA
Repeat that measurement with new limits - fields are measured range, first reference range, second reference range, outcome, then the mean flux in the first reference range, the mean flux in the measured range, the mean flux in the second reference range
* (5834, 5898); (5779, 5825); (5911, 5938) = 9.8 AA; 189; 137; 134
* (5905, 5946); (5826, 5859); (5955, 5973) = 5.2 AA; 176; 136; 147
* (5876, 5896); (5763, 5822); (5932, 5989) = 8.9 AA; 186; 91.6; 148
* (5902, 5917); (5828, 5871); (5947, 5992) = 3.4 AA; 168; 123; 148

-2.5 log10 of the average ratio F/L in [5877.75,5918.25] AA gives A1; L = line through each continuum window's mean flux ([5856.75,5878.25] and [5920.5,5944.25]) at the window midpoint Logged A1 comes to 0.36 mag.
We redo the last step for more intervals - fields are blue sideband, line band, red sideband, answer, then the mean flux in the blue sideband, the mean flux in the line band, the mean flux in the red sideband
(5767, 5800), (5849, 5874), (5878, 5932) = -0.12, 186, 153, 109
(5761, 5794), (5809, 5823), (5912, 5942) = -0.05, 181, 179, 137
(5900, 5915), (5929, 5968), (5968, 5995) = -0.08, 117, 147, 151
